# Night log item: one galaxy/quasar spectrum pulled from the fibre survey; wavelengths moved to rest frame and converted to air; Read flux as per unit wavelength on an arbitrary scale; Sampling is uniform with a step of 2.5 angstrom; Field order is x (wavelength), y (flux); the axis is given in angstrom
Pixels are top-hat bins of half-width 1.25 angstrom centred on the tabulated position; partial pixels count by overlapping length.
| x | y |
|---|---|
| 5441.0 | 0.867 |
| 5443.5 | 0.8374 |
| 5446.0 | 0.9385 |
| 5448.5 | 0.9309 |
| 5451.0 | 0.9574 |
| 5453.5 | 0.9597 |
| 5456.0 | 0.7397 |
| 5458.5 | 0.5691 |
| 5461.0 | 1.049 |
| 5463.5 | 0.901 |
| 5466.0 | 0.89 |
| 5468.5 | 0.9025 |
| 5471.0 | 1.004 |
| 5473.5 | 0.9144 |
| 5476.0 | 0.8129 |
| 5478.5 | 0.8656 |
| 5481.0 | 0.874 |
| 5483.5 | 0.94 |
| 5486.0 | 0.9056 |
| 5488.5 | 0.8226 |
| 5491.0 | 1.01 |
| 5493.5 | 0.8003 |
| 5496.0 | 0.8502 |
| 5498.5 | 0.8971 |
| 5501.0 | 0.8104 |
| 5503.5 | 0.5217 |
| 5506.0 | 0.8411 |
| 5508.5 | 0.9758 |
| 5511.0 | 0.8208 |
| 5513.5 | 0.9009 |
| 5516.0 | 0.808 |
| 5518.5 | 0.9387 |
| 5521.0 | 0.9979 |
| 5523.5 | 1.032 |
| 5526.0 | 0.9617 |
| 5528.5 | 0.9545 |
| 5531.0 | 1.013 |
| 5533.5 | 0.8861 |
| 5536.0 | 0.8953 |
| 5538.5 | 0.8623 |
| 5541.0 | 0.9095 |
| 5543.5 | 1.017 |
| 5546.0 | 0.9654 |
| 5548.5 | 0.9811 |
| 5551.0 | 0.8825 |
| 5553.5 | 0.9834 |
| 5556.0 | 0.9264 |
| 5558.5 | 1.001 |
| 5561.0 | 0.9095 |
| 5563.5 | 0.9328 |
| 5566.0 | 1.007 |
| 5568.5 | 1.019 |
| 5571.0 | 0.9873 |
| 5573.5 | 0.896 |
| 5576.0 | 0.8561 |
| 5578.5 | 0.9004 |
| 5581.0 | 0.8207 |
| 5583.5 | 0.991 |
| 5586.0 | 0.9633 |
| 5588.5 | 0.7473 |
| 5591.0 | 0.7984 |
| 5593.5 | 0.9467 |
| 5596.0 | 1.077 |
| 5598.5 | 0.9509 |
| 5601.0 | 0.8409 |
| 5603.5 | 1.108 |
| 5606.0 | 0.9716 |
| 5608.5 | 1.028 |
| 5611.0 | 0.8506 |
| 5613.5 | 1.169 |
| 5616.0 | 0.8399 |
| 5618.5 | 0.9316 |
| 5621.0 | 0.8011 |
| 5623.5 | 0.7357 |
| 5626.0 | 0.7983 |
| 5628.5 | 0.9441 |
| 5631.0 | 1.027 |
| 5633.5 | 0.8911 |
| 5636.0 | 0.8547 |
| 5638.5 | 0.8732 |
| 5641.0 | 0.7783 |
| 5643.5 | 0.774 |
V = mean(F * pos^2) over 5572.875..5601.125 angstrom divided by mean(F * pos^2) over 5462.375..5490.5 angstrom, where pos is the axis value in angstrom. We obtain 1.05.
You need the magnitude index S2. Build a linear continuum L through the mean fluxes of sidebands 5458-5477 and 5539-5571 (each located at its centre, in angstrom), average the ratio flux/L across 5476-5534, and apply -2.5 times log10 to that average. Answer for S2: 0.04 mag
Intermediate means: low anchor 0.894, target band 0.887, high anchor 0.96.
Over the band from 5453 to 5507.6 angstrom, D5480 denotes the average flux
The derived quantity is 0.858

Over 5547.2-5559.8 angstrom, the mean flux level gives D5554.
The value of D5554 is 0.955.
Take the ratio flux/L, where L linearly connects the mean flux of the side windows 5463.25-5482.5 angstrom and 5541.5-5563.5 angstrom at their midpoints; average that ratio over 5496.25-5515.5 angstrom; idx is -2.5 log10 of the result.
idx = 0.12 mag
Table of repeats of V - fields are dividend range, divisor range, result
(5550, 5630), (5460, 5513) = 1.10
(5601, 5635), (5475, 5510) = 1.14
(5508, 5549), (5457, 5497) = 1.08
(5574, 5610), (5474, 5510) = 1.13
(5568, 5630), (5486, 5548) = 1.05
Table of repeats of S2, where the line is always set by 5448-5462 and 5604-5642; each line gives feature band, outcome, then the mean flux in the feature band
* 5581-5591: 0.02 mag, 0.878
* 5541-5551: -0.09 mag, 0.965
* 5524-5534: -0.10 mag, 0.965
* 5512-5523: -0.05 mag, 0.918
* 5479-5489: -0.03 mag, 0.889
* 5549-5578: -0.07 mag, 0.945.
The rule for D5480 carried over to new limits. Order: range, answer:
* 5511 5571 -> 0.945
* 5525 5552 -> 0.939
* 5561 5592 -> 0.911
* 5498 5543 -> 0.892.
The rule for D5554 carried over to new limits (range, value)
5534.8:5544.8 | 0.921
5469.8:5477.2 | 0.91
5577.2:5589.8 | 0.884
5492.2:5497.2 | 0.827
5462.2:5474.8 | 0.922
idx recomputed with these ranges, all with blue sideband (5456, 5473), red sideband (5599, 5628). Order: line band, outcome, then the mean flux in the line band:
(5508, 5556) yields -0.05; 0.935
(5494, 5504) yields 0.12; 0.791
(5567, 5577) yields -0.04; 0.943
